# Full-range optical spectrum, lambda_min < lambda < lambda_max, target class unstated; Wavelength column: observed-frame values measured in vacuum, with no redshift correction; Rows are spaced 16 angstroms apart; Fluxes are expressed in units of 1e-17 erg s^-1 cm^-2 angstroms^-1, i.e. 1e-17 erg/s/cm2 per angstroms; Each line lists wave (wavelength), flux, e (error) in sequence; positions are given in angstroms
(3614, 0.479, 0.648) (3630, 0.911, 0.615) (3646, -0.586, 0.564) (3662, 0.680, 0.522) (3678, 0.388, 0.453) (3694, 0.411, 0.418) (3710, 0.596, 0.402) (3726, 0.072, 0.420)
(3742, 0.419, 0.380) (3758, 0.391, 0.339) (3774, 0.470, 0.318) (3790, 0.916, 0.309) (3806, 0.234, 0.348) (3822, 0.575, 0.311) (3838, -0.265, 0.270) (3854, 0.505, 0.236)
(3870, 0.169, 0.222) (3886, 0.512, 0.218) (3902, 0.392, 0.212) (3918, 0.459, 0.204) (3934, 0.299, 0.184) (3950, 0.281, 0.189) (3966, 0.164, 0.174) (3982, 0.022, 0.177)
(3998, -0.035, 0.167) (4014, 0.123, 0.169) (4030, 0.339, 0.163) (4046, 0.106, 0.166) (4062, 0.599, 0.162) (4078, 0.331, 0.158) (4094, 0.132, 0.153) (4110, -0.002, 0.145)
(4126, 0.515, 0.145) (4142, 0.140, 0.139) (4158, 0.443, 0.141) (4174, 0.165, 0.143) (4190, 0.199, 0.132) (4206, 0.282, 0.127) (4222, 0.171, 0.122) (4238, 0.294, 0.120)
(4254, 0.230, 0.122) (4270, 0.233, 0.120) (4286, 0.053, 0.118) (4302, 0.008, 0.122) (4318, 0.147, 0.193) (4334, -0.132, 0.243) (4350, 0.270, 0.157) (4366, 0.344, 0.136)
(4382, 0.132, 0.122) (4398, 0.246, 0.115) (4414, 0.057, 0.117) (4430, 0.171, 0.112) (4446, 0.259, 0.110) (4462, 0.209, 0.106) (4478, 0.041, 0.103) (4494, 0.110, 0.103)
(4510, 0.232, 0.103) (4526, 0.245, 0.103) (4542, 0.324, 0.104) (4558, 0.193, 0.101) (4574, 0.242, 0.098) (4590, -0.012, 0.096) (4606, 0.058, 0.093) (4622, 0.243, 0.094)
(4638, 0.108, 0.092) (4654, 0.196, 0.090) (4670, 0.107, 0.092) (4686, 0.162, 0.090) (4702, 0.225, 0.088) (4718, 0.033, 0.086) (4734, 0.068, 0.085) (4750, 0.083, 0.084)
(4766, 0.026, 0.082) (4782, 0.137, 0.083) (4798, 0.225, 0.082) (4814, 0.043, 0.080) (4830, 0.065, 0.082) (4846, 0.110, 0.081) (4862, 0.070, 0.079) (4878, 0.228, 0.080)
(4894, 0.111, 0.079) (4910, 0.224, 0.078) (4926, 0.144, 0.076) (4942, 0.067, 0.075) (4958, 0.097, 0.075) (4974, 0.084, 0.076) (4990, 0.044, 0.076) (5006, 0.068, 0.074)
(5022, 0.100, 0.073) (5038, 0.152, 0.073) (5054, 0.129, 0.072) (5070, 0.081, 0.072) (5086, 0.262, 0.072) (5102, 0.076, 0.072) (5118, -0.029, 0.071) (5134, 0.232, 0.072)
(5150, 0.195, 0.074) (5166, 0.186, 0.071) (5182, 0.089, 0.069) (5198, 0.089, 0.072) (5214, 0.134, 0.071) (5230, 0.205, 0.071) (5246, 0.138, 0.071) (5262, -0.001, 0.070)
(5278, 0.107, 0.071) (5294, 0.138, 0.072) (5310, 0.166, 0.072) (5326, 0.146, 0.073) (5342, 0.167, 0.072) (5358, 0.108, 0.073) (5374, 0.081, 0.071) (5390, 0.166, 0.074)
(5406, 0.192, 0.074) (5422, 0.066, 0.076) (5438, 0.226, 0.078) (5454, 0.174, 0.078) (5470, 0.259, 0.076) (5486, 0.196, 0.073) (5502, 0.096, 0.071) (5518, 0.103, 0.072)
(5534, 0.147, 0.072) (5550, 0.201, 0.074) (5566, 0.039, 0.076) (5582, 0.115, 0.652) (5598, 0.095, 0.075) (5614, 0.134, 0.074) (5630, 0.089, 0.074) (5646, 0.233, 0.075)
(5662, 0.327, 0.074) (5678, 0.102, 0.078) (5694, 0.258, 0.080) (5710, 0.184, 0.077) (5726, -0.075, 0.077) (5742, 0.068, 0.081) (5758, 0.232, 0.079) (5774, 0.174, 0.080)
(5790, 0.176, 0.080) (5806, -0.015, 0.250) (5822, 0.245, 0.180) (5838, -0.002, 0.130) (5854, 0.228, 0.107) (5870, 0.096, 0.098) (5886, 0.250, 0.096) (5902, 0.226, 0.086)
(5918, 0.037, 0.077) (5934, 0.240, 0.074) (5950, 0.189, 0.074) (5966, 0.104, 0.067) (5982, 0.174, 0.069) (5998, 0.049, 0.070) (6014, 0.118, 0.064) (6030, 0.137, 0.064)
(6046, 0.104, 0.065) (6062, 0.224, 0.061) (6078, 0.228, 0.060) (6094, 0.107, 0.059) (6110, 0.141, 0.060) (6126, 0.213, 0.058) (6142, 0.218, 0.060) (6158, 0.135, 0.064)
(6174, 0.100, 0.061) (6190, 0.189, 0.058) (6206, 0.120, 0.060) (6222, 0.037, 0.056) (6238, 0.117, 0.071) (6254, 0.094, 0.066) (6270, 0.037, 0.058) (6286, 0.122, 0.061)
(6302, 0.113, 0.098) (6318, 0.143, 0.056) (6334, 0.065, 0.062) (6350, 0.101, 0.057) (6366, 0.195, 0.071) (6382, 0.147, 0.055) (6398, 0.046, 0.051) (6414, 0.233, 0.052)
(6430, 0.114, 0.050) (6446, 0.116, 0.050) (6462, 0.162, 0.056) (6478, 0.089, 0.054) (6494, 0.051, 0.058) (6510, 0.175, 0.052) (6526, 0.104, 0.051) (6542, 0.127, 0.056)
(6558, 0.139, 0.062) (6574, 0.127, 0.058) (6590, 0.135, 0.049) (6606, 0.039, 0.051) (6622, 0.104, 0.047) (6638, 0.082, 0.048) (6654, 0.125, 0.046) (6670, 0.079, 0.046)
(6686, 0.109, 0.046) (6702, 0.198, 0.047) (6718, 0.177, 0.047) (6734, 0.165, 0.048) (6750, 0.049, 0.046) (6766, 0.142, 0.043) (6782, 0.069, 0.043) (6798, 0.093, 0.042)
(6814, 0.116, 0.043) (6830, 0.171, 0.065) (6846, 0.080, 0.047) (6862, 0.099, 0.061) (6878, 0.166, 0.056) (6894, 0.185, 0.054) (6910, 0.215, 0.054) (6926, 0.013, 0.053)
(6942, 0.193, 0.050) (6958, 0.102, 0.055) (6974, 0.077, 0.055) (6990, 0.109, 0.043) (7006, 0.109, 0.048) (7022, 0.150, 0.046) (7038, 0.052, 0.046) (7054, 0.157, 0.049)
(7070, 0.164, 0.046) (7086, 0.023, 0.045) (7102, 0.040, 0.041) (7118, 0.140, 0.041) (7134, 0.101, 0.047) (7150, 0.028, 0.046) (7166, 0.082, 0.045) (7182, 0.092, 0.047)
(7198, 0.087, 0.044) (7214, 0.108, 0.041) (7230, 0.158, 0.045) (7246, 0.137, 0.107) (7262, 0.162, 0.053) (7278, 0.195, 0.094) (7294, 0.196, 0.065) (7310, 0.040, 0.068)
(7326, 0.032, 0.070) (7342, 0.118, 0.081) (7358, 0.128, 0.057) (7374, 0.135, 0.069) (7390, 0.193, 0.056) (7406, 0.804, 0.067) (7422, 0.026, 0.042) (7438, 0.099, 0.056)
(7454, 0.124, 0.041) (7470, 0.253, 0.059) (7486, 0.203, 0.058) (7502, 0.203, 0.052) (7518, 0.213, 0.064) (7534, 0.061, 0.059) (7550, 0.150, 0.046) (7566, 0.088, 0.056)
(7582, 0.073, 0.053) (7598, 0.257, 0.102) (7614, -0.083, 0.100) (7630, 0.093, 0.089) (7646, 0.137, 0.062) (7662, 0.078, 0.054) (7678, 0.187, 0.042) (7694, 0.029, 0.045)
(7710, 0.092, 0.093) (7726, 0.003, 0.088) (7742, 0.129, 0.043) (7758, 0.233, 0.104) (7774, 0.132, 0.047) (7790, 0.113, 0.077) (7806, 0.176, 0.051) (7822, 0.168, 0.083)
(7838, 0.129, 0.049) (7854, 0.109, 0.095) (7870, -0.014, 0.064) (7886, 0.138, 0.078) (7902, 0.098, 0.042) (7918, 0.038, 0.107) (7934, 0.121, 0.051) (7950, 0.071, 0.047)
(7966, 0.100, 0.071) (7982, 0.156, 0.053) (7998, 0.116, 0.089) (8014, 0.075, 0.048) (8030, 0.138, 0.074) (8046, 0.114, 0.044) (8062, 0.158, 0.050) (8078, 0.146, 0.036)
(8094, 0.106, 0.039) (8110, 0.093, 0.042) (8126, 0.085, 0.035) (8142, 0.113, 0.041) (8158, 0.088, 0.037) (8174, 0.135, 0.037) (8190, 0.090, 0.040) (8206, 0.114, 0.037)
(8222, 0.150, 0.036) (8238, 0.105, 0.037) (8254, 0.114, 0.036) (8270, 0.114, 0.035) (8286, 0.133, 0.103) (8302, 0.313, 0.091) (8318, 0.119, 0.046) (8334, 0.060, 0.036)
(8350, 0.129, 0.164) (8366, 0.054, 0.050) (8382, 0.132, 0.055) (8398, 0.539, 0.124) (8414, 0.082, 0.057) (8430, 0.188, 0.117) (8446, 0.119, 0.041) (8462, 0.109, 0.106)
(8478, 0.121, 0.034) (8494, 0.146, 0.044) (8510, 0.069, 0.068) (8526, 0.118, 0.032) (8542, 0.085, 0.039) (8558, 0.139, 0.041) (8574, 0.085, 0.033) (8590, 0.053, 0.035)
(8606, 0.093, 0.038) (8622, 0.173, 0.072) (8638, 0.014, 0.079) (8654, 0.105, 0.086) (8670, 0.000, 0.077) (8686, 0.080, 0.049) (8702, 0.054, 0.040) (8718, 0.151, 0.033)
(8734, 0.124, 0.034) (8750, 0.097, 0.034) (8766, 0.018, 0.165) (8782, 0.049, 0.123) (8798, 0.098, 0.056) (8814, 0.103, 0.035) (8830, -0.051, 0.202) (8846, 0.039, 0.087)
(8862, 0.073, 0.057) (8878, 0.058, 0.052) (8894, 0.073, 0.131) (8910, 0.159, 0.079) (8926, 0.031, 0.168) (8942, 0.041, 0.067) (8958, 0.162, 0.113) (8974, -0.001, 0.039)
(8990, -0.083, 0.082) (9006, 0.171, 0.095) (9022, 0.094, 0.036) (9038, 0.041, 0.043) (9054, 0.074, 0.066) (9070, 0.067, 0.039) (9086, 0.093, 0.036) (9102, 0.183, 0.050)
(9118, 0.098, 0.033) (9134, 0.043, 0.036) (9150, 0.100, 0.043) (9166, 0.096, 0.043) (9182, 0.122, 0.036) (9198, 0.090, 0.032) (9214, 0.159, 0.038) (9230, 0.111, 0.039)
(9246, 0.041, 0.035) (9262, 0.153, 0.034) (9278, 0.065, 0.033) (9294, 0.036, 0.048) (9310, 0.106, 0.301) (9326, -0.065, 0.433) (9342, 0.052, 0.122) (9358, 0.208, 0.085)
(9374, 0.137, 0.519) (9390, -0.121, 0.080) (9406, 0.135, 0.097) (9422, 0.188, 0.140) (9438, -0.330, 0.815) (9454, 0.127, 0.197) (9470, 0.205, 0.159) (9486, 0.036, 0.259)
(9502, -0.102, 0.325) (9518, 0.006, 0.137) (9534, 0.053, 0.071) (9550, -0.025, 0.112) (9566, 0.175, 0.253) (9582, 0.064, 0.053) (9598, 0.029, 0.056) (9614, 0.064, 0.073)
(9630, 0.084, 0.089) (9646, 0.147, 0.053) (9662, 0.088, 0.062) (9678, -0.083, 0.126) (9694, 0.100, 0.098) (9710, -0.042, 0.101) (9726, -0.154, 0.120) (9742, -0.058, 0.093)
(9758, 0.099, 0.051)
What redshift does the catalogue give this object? 0.985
